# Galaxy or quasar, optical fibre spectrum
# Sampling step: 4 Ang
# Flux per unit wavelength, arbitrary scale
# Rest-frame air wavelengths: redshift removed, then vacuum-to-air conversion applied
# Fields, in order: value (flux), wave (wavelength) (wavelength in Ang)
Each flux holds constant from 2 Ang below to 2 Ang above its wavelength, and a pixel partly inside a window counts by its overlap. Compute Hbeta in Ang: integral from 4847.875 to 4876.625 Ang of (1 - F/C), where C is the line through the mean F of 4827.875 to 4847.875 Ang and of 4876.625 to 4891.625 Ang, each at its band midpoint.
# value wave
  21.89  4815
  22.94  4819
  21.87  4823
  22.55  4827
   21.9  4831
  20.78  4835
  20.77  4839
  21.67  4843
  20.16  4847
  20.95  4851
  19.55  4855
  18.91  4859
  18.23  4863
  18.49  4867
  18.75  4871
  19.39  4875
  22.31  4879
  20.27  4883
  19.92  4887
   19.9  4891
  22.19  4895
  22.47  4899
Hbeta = 2.3 Ang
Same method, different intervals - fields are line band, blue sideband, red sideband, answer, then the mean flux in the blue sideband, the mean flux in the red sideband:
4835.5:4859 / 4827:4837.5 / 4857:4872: -0.37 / 21.5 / 18.6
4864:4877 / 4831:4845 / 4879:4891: 1.16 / 21.2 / 20.4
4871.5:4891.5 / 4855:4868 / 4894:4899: 0.46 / 18.7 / 22.3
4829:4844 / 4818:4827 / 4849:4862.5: -0.03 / 22.4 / 19.6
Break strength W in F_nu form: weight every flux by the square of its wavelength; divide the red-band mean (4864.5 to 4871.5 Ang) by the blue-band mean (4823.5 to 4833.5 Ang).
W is 0.9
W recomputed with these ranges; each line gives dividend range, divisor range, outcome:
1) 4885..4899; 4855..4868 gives 1.13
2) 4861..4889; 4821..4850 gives 0.93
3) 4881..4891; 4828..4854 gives 0.97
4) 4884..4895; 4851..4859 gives 1.05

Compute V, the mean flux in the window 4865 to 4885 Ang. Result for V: 19.8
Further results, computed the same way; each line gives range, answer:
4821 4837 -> 21.8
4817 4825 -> 22.4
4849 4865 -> 19.4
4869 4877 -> 19.1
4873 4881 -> 20.9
